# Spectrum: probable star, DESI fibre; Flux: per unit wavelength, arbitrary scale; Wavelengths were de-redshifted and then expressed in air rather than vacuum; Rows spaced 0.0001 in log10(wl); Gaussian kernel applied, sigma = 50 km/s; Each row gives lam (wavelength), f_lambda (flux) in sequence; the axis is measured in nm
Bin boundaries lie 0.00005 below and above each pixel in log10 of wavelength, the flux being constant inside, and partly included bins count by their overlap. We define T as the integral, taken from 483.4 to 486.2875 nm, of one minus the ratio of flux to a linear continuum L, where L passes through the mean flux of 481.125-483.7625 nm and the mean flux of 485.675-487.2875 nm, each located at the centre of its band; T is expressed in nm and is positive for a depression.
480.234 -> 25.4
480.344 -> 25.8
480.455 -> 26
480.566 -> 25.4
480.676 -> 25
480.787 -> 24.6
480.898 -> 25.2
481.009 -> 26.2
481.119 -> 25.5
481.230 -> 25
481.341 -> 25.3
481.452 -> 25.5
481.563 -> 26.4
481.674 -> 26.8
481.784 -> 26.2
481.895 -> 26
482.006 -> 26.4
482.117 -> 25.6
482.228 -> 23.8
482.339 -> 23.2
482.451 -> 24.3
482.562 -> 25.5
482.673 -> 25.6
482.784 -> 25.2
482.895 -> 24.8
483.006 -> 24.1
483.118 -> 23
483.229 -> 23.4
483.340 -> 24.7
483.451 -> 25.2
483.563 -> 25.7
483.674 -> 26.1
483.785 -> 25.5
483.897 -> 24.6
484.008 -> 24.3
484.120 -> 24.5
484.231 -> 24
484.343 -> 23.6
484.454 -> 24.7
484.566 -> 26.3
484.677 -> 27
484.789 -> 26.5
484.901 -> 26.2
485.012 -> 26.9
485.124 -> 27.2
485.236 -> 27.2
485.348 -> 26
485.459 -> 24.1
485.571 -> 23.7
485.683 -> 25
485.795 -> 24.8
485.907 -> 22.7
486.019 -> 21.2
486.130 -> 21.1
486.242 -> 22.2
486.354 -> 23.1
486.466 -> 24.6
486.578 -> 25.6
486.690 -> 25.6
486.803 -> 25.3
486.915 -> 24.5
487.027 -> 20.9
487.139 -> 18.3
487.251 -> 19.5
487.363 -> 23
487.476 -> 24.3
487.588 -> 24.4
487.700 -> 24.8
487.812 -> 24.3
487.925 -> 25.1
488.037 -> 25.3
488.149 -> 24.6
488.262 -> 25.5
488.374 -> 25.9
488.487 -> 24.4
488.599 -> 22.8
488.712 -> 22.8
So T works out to -0.125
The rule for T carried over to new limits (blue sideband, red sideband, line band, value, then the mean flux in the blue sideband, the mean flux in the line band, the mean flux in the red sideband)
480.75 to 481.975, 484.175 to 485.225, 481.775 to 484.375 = 0.10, 25.7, 24.8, 25.9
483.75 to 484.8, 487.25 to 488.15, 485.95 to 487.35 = 0.10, 25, 22.7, 24.2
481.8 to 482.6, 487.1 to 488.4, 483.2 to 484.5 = 0.00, 25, 24.7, 23.8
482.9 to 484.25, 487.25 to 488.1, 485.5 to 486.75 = 0.04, 24.6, 23.6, 24.1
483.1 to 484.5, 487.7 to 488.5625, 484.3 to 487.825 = 0.08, 24.6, 24.2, 25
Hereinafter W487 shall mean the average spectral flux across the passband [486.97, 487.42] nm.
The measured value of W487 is 20.4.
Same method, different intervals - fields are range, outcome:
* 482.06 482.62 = 24.5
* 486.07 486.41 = 22.2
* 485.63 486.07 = 23.4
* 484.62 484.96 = 26.6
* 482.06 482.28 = 24.7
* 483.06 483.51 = 24.1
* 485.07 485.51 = 26.2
